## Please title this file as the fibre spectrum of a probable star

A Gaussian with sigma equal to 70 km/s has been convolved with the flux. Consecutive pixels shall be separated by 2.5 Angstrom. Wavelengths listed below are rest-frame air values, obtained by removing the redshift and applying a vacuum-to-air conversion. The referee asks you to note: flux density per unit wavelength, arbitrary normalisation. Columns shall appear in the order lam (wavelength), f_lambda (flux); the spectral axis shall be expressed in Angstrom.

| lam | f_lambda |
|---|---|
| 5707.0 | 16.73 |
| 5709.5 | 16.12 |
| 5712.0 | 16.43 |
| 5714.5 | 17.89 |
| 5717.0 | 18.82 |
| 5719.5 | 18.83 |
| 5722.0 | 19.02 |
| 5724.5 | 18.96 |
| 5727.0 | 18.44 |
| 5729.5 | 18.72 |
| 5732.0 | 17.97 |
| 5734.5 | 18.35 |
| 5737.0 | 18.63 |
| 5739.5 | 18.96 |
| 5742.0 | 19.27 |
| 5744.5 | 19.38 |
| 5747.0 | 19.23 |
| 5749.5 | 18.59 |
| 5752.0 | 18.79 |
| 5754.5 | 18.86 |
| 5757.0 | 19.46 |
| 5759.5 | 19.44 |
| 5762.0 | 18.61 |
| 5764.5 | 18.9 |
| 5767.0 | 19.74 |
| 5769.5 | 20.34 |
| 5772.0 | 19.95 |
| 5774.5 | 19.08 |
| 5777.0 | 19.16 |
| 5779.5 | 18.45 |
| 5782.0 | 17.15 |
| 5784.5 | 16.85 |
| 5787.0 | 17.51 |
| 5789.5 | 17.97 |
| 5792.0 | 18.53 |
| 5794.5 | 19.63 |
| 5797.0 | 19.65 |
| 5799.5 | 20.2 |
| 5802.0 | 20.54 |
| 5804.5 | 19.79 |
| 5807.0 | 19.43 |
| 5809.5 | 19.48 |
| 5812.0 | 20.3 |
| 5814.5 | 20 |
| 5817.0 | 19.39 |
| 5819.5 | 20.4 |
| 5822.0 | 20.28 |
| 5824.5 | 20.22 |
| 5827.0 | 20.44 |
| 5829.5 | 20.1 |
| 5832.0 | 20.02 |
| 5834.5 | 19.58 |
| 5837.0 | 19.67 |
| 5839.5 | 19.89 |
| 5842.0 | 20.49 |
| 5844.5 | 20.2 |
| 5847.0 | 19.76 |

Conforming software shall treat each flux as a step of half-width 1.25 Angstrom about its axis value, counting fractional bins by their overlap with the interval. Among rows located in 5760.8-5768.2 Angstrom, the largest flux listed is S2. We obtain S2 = 19.74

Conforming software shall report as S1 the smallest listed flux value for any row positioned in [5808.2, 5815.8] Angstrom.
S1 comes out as 19.48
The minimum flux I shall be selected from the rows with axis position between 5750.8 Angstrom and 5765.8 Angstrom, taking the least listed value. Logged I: 18.61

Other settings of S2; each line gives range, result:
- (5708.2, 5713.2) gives 16.43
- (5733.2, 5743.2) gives 19.27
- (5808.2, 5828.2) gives 20.44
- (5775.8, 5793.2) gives 19.16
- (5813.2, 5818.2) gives 20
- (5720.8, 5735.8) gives 19.02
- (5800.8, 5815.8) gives 20.54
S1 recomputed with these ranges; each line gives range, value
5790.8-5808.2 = 18.53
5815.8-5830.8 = 19.39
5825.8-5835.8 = 19.58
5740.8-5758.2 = 18.59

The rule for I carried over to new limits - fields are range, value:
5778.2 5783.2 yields 17.15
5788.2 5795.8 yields 17.97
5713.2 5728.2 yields 17.89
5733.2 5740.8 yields 18.35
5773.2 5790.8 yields 16.85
